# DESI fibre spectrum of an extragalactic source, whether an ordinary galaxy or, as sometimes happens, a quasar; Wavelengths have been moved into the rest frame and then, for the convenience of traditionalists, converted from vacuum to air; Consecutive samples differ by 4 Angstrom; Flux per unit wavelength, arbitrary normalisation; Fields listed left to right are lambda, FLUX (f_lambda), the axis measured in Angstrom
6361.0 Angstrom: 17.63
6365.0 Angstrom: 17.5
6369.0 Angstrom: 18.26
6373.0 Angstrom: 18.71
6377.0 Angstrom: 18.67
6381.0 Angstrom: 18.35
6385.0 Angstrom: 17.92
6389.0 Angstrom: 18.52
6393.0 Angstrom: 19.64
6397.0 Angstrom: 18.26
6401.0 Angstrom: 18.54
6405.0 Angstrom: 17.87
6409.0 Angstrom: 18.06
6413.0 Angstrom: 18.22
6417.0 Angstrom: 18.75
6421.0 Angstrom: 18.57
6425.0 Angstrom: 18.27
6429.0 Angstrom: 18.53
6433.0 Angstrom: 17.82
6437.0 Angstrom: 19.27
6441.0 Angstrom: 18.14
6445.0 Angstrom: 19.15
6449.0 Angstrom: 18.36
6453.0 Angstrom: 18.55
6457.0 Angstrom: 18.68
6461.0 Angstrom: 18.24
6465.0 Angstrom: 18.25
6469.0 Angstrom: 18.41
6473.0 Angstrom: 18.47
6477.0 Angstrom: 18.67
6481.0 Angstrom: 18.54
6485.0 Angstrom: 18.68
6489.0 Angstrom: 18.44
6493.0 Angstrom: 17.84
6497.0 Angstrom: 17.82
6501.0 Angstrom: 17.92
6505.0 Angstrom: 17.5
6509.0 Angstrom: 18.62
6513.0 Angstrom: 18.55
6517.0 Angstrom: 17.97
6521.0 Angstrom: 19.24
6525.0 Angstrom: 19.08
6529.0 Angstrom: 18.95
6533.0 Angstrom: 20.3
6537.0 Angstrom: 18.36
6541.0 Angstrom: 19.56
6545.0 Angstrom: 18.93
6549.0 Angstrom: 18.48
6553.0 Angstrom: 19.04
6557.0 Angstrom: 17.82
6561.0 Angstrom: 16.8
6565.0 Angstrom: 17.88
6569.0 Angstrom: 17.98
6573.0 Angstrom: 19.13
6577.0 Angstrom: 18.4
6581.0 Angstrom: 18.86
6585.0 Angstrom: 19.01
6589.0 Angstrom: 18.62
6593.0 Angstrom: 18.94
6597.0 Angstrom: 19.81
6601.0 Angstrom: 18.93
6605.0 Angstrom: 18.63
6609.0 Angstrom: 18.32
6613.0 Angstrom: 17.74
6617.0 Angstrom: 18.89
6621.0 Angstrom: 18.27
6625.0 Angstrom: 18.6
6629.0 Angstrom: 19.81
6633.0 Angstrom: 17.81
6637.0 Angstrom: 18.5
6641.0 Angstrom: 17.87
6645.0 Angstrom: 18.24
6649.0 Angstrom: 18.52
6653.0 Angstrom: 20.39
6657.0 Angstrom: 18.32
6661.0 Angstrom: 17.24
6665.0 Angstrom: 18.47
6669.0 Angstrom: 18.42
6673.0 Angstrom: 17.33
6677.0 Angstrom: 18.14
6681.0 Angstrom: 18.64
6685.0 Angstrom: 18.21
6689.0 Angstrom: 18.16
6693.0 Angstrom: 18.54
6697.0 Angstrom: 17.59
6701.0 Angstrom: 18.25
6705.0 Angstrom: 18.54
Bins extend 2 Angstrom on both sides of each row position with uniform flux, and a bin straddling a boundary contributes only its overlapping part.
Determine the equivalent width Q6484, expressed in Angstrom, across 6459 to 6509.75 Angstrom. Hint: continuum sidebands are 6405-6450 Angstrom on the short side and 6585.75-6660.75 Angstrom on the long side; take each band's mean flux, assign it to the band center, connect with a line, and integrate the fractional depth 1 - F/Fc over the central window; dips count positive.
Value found 0.69 Angstrom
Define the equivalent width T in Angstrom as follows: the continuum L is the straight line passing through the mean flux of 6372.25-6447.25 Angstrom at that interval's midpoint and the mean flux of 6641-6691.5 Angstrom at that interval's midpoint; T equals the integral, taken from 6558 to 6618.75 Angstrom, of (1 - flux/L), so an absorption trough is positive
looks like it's -0.5 Angstrom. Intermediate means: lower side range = 18.5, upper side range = 18.3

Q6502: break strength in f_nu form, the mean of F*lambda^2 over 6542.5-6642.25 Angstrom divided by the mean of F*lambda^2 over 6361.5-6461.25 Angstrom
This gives 1.06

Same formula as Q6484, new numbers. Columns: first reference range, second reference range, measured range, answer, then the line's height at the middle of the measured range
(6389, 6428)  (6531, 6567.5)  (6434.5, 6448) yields -0.2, 18.5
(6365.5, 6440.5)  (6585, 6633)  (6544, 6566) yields 0.6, 18.7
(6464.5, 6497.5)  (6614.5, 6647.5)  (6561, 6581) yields 0.2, 18.4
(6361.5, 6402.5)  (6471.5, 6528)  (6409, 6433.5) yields 0.0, 18.4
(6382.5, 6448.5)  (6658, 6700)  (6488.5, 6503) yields 0.3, 18.4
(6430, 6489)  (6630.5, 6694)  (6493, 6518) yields 0.6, 18.5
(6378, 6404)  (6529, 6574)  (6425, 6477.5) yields 0.1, 18.5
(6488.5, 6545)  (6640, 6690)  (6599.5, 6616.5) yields 0.0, 18.4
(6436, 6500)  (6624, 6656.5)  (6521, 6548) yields -0.9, 18.5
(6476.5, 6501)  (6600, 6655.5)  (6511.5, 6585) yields -0.9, 18.4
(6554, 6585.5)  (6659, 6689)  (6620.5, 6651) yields -0.6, 18.1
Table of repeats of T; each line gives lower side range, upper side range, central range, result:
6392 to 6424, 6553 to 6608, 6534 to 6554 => -0.5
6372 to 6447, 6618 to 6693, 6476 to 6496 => 0.1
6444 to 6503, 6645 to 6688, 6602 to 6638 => -0.3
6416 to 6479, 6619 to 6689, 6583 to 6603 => -0.7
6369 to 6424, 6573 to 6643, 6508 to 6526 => -0.1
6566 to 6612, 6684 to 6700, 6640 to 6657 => -0.3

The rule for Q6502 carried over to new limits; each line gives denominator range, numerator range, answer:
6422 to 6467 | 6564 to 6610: 1.06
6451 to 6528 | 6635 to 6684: 1.05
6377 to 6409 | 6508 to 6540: 1.07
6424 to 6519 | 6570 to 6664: 1.06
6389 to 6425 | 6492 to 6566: 1.04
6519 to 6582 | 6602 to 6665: 1.02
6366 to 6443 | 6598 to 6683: 1.08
